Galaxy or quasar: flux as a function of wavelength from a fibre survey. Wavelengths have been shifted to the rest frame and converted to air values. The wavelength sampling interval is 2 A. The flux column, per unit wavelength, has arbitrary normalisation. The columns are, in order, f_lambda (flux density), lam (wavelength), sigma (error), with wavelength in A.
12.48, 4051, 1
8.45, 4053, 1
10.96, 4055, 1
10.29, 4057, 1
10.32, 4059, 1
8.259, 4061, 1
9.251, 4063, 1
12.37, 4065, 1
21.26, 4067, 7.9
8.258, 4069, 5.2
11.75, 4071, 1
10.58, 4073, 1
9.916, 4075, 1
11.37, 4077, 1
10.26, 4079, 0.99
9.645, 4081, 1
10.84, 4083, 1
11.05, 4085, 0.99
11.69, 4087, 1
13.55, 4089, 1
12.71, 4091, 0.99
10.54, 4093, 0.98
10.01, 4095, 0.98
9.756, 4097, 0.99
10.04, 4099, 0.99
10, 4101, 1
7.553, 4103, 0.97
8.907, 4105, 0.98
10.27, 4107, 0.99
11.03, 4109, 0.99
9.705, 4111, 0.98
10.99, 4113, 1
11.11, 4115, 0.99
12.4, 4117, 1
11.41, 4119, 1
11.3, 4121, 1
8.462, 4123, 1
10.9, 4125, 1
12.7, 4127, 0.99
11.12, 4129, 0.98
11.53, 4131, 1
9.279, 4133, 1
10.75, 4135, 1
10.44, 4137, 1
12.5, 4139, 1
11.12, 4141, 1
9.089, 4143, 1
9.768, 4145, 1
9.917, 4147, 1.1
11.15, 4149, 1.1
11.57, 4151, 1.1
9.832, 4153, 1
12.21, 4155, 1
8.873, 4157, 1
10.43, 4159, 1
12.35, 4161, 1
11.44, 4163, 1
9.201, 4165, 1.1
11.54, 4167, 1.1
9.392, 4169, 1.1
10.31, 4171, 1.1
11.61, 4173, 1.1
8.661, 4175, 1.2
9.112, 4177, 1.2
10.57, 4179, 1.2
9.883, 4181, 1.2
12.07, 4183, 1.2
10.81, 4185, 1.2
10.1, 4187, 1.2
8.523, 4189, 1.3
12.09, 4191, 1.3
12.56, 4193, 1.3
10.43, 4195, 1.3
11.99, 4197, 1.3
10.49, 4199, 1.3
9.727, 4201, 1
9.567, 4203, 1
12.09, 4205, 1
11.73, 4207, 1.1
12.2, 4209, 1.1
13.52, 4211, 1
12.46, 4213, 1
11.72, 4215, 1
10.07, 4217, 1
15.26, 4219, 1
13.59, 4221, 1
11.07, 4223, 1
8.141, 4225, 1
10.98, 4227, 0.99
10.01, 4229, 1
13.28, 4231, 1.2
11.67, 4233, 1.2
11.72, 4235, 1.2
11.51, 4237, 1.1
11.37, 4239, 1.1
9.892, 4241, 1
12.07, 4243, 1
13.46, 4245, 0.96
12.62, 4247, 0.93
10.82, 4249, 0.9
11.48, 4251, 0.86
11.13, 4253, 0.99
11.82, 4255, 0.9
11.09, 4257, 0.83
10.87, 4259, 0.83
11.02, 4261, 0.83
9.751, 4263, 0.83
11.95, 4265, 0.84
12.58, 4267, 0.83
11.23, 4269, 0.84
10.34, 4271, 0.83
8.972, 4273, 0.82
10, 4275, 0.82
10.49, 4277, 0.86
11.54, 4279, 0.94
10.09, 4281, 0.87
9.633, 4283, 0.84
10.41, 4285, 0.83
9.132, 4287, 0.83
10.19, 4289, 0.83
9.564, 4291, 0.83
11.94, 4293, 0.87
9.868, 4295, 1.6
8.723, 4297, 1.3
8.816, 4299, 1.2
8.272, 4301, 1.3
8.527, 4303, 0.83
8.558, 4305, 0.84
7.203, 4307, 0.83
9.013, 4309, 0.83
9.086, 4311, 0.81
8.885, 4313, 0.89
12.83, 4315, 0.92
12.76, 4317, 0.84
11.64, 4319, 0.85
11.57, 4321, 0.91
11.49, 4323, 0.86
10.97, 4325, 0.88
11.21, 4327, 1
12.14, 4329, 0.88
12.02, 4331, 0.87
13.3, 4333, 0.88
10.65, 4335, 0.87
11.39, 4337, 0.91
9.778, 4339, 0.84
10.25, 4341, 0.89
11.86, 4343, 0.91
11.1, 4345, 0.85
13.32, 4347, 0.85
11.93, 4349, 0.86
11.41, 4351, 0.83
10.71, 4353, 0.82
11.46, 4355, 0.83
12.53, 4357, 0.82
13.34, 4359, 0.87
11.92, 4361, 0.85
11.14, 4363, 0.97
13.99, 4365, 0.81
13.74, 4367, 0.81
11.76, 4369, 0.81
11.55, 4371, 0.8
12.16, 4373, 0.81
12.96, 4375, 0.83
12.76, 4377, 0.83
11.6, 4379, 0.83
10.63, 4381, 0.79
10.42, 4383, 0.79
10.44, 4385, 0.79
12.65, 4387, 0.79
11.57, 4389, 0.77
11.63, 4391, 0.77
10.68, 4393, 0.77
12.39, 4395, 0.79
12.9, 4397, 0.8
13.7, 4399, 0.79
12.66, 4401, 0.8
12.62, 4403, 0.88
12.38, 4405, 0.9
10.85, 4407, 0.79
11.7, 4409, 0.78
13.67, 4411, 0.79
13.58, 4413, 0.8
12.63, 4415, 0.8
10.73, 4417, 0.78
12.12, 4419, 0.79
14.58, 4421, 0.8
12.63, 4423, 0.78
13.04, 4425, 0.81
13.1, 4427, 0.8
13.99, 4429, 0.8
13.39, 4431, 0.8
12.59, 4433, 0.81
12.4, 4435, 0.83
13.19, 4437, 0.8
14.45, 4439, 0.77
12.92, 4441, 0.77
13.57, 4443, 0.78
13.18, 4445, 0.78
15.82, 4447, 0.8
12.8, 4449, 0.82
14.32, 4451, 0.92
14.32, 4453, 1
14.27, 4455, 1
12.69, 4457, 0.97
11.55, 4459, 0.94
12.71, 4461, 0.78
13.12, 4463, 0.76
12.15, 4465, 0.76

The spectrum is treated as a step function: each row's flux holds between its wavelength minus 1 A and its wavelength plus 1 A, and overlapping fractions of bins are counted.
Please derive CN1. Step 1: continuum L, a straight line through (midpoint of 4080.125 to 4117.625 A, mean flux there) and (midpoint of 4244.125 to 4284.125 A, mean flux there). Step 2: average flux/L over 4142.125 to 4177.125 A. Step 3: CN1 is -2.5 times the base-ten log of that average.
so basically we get 0.04 mag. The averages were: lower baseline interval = 10.6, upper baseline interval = 11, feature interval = 10.4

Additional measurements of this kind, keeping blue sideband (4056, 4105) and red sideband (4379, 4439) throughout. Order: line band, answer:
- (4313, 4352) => 0.04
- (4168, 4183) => 0.12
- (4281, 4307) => 0.25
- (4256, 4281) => 0.09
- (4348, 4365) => 0.02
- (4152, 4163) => 0.04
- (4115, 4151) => 0.02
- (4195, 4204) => 0.10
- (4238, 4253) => 0.00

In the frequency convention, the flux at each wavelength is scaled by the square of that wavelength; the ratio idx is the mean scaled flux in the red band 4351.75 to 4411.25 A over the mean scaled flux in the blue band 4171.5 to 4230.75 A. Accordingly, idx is 1.18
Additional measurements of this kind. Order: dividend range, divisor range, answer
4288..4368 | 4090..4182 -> 1.14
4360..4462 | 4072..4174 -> 1.36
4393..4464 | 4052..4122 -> 1.42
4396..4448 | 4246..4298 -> 1.31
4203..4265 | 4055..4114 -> 1.16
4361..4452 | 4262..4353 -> 1.25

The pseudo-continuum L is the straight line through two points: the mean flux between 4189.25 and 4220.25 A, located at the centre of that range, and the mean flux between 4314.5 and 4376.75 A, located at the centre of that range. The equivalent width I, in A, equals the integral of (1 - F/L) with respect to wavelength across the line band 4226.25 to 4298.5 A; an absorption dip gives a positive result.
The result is 5.23 A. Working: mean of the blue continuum 11.7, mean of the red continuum 11.9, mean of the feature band 10.9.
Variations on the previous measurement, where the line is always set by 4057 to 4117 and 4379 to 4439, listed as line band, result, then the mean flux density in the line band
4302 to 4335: 3.5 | 10.7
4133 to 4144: 0.4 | 10.6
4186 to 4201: 0.7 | 10.8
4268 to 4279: 1.3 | 10.3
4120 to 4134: 0.3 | 10.8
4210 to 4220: -1.0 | 12.6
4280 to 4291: 1.8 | 9.86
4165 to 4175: 0.8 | 10.4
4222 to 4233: 0.7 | 10.8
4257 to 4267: 0.5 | 11.1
